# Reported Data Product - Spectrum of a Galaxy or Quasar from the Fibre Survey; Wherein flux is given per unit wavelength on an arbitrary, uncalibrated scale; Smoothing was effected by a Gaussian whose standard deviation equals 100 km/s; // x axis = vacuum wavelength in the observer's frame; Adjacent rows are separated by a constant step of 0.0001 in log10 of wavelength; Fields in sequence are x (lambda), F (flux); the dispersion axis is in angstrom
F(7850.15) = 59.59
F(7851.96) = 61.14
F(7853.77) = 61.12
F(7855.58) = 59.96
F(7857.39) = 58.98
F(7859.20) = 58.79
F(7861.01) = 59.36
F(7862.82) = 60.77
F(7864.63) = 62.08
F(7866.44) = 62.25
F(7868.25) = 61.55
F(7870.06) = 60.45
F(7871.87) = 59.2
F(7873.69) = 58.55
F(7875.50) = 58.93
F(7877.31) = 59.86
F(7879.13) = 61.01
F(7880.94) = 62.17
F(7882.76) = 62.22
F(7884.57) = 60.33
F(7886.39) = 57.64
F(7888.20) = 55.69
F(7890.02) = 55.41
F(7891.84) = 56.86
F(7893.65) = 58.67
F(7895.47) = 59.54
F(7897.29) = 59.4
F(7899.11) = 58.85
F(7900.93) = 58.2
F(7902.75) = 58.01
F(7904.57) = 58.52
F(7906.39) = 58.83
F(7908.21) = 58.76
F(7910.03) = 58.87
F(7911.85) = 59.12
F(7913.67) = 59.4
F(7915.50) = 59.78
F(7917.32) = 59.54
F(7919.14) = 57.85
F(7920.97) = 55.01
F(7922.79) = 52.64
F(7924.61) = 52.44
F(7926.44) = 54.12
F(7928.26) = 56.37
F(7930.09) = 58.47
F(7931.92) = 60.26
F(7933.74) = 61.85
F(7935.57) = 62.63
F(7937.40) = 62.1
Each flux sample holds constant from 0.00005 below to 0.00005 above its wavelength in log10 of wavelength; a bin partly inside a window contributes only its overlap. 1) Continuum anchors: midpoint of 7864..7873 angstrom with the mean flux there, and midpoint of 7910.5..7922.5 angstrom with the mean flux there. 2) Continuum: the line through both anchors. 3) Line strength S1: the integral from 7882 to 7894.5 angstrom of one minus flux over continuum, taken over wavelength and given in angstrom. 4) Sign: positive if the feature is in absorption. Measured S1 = 0.4 angstrom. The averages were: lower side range 61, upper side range 58.2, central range 58.1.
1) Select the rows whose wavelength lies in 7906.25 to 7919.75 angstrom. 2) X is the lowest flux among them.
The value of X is 57.85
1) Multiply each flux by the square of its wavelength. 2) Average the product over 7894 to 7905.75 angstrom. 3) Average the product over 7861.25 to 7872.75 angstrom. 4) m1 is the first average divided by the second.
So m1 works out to 0.97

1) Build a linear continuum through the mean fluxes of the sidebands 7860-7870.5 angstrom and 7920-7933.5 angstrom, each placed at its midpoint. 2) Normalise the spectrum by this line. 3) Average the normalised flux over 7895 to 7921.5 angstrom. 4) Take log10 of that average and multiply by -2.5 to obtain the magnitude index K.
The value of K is -0.02 mag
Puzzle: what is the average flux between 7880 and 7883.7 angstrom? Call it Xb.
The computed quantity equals 62.2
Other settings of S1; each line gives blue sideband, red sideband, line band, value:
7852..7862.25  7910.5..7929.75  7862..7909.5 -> -0.79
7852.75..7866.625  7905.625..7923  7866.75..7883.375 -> -0.21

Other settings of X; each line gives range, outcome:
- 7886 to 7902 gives 55.41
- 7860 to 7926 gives 52.44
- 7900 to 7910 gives 58.01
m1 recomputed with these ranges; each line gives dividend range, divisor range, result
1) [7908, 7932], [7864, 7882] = 0.95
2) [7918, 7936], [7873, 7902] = 0.98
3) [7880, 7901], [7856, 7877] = 0.98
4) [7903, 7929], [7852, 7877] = 0.96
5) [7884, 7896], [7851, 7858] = 0.96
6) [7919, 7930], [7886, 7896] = 0.97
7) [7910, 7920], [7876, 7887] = 0.98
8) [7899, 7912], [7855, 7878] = 0.99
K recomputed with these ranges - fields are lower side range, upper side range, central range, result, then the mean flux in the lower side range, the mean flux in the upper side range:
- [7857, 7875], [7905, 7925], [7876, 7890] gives 0.00 mag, 60.2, 57.6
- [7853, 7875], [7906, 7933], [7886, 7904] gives 0.02 mag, 60.2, 57.4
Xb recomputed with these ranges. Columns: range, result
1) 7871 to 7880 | 59.5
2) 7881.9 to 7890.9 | 58.3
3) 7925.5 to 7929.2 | 55.2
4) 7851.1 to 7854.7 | 61.1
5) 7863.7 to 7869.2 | 62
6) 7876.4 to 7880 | 60.4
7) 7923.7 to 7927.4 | 53.4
